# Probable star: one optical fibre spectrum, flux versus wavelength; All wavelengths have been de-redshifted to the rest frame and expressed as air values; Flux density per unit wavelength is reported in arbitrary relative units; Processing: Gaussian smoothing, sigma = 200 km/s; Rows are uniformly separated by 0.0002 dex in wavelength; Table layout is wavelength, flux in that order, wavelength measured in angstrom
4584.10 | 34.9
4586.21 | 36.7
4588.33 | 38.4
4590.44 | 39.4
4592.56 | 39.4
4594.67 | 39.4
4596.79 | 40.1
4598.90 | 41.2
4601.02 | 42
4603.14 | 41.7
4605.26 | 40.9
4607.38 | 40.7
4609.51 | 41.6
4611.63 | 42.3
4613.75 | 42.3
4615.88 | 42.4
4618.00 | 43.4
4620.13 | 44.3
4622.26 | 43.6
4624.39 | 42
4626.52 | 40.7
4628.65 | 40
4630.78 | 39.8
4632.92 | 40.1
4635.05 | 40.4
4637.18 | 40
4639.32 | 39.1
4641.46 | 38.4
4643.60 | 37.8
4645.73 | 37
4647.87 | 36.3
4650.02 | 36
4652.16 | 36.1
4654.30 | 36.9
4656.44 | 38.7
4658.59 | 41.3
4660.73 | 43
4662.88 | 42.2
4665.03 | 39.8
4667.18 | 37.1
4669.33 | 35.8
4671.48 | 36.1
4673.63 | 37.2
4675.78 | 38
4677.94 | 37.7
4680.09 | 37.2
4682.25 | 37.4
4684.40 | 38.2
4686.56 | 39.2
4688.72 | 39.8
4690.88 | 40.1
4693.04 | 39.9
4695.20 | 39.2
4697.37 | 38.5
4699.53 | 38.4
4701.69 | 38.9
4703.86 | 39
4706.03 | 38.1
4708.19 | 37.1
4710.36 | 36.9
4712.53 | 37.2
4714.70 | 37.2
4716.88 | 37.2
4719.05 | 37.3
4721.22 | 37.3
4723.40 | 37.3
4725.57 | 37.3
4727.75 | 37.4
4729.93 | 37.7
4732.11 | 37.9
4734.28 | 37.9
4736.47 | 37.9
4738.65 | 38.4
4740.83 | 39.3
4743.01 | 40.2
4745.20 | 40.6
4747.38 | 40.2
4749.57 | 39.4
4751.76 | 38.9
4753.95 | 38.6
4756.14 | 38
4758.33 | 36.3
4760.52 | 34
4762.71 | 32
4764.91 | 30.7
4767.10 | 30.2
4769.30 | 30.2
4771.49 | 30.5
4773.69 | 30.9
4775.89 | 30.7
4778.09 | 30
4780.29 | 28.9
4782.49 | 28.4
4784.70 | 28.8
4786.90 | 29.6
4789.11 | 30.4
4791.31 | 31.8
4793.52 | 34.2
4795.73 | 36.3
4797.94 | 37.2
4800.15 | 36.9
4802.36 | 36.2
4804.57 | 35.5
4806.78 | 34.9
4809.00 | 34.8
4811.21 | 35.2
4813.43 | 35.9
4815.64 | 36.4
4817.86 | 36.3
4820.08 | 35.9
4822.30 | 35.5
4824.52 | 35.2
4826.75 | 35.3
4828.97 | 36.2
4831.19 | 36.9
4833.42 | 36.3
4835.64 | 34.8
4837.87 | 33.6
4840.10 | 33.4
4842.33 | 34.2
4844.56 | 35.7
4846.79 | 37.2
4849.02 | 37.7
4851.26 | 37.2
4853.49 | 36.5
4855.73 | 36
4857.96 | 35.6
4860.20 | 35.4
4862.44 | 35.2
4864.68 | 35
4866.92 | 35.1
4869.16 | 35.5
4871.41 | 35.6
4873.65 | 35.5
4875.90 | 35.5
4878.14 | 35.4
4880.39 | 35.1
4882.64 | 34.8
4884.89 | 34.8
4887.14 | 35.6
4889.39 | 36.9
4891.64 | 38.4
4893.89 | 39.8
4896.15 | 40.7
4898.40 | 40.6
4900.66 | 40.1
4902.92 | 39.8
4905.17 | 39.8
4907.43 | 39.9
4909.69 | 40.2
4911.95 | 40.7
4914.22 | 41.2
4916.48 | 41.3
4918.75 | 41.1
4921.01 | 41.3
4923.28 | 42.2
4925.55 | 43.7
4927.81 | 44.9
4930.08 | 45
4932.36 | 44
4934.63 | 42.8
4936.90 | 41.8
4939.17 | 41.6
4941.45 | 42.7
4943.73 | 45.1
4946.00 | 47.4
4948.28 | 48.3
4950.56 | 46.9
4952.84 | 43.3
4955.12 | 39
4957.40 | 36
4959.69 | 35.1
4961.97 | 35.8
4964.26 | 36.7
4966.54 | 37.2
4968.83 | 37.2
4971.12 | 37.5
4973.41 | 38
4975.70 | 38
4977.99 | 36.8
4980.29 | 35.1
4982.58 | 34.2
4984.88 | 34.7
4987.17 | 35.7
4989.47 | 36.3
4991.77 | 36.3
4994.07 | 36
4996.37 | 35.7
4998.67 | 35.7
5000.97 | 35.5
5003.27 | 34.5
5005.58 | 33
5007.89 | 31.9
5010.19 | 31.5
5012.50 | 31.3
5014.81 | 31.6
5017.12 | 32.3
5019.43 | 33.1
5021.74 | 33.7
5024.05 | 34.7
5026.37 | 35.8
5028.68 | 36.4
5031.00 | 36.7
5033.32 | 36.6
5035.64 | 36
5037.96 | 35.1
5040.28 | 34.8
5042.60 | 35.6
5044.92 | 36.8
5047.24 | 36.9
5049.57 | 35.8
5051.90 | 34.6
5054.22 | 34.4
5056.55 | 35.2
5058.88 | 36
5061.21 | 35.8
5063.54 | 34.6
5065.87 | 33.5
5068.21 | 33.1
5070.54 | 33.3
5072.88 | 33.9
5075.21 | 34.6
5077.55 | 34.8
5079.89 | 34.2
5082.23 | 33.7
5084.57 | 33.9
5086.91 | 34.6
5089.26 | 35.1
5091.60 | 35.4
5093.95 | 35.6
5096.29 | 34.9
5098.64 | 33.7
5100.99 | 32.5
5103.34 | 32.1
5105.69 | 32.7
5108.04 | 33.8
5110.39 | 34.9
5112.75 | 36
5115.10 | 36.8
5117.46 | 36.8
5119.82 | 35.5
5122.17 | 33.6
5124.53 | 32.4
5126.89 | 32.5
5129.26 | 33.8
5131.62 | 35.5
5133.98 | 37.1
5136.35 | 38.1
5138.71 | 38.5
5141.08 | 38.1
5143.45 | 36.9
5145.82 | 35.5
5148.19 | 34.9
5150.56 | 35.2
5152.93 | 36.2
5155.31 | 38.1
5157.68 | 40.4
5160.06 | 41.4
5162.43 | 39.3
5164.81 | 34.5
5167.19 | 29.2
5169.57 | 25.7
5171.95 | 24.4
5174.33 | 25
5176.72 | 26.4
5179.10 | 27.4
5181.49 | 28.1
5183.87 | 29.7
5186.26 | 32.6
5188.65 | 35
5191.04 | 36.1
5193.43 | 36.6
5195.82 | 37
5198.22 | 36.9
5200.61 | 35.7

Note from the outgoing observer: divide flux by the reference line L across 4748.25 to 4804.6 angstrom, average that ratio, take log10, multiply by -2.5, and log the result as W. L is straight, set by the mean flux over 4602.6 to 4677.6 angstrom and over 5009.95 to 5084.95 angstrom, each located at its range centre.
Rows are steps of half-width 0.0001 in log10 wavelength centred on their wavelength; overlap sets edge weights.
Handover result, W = 0.15 mag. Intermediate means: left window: 39.8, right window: 34.6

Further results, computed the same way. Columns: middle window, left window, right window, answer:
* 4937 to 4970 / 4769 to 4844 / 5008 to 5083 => -0.19 mag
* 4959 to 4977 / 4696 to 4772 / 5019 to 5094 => -0.04 mag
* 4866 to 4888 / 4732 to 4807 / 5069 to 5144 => -0.02 mag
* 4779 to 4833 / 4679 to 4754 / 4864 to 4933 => 0.13 mag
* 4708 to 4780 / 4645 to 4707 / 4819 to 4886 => 0.04 mag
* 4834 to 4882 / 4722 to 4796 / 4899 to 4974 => 0.08 mag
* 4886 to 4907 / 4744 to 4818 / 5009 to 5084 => -0.14 mag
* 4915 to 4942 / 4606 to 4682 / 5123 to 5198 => -0.17 mag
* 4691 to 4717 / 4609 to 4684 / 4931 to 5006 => 0.03 mag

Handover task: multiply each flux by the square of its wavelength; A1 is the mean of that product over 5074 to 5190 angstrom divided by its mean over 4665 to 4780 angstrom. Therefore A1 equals 1.1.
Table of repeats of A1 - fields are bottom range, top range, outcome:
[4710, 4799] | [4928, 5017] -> 1.18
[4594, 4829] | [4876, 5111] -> 1.11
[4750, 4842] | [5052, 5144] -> 1.16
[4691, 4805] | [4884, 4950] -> 1.25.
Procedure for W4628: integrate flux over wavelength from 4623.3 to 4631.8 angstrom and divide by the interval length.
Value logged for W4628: 40.6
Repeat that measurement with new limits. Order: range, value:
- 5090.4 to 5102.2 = 34.4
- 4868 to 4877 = 35.5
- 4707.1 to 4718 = 37.1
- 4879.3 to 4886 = 34.9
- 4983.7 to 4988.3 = 35.2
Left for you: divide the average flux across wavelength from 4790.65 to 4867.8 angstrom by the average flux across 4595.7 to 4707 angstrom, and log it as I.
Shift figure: 0.90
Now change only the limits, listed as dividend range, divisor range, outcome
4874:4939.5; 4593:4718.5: 1.01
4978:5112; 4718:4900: 0.97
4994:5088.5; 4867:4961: 0.86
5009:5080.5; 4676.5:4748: 0.90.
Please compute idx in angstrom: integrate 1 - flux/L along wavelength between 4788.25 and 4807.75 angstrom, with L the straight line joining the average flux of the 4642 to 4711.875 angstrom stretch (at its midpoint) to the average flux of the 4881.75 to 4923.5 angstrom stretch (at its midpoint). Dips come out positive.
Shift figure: 2.0 angstrom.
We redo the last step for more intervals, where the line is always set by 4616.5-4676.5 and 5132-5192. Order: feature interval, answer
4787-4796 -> 1.3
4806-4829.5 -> 1.2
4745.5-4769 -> 1.5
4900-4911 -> -1.0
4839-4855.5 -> 0.5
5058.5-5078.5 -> 0.3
